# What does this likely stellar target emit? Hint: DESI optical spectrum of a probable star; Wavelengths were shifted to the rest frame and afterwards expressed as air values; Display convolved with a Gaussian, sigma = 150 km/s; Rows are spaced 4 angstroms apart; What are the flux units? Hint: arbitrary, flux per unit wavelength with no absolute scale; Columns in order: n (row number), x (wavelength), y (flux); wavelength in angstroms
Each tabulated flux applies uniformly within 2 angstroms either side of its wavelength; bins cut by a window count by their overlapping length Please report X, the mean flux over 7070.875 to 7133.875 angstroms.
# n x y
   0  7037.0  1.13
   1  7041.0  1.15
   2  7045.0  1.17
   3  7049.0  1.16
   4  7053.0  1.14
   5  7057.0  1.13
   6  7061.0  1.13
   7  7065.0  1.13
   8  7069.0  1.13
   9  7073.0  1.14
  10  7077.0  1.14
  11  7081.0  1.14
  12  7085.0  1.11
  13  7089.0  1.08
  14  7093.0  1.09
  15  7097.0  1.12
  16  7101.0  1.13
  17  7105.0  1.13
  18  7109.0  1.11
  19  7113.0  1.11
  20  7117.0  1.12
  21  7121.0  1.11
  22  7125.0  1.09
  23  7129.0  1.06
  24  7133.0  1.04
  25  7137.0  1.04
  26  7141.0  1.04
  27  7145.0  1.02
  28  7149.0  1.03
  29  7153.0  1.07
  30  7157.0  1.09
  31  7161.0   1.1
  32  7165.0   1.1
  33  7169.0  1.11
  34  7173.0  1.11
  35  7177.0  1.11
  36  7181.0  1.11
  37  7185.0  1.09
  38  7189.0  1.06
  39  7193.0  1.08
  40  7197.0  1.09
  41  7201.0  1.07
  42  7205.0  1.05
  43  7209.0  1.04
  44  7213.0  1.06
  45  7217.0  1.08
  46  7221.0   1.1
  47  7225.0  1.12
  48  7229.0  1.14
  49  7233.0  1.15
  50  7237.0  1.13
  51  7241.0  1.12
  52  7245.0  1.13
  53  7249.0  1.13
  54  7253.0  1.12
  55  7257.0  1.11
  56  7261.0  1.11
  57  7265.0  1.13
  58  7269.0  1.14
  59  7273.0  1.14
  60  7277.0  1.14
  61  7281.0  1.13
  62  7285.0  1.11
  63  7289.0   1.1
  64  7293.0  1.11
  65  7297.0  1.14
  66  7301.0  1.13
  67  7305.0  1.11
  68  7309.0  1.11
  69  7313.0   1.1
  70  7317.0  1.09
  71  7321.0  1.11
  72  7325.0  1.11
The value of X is 1.11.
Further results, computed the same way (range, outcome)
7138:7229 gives 1.08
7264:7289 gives 1.13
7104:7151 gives 1.07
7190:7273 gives 1.11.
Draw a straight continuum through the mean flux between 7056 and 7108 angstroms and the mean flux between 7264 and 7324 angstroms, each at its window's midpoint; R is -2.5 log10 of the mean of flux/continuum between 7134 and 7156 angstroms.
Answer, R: 0.08 mag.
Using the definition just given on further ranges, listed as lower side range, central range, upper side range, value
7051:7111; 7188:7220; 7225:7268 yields 0.06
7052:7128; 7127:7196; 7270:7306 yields 0.05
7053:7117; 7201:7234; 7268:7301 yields 0.03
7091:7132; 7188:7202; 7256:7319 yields 0.04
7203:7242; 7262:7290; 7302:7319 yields -0.02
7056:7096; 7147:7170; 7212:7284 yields 0.04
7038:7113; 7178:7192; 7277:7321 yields 0.03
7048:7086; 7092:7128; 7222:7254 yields 0.02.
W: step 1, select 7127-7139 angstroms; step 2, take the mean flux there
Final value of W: 1.05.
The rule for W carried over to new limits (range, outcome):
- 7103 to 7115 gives 1.12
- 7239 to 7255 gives 1.12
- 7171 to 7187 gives 1.1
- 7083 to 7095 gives 1.09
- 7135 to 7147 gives 1.03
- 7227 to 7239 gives 1.14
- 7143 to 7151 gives 1.02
